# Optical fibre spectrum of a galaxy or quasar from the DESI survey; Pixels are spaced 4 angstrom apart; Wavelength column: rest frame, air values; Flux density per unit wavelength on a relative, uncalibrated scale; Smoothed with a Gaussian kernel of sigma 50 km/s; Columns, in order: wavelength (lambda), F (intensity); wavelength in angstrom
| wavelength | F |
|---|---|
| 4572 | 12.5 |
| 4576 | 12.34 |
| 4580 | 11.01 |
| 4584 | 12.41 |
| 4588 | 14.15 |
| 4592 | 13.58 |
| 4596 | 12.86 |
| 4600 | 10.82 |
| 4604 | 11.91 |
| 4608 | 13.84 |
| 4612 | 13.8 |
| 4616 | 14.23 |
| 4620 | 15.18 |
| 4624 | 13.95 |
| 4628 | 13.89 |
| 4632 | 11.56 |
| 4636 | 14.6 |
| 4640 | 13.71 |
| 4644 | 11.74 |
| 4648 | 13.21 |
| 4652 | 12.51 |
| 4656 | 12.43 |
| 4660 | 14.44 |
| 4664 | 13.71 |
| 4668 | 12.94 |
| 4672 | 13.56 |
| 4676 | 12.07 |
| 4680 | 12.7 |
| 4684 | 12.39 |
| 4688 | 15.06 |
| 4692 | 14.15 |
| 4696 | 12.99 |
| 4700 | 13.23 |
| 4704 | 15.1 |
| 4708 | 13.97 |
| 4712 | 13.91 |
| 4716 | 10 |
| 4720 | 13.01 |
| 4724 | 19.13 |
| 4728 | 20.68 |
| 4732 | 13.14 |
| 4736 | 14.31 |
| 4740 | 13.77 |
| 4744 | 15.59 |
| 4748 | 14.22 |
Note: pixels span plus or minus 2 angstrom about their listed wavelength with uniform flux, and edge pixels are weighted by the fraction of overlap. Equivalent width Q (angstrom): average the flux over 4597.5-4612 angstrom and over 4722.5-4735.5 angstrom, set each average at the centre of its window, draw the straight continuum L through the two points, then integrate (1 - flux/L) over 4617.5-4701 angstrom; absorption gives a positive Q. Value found 6.5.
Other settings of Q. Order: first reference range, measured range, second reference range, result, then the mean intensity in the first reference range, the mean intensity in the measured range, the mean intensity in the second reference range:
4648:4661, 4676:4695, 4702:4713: 0.6 angstrom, 13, 13.4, 14.4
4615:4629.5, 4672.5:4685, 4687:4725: 1.3 angstrom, 14.3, 12.5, 13.9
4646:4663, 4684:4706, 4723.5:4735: 2.0 angstrom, 13.2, 13.9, 17.2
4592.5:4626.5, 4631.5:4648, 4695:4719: 0.3 angstrom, 13.3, 13.1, 13.2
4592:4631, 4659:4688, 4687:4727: 1.4 angstrom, 13.3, 13.2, 14.2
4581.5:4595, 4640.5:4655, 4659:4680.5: 0.7 angstrom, 13.3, 12.6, 13.2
